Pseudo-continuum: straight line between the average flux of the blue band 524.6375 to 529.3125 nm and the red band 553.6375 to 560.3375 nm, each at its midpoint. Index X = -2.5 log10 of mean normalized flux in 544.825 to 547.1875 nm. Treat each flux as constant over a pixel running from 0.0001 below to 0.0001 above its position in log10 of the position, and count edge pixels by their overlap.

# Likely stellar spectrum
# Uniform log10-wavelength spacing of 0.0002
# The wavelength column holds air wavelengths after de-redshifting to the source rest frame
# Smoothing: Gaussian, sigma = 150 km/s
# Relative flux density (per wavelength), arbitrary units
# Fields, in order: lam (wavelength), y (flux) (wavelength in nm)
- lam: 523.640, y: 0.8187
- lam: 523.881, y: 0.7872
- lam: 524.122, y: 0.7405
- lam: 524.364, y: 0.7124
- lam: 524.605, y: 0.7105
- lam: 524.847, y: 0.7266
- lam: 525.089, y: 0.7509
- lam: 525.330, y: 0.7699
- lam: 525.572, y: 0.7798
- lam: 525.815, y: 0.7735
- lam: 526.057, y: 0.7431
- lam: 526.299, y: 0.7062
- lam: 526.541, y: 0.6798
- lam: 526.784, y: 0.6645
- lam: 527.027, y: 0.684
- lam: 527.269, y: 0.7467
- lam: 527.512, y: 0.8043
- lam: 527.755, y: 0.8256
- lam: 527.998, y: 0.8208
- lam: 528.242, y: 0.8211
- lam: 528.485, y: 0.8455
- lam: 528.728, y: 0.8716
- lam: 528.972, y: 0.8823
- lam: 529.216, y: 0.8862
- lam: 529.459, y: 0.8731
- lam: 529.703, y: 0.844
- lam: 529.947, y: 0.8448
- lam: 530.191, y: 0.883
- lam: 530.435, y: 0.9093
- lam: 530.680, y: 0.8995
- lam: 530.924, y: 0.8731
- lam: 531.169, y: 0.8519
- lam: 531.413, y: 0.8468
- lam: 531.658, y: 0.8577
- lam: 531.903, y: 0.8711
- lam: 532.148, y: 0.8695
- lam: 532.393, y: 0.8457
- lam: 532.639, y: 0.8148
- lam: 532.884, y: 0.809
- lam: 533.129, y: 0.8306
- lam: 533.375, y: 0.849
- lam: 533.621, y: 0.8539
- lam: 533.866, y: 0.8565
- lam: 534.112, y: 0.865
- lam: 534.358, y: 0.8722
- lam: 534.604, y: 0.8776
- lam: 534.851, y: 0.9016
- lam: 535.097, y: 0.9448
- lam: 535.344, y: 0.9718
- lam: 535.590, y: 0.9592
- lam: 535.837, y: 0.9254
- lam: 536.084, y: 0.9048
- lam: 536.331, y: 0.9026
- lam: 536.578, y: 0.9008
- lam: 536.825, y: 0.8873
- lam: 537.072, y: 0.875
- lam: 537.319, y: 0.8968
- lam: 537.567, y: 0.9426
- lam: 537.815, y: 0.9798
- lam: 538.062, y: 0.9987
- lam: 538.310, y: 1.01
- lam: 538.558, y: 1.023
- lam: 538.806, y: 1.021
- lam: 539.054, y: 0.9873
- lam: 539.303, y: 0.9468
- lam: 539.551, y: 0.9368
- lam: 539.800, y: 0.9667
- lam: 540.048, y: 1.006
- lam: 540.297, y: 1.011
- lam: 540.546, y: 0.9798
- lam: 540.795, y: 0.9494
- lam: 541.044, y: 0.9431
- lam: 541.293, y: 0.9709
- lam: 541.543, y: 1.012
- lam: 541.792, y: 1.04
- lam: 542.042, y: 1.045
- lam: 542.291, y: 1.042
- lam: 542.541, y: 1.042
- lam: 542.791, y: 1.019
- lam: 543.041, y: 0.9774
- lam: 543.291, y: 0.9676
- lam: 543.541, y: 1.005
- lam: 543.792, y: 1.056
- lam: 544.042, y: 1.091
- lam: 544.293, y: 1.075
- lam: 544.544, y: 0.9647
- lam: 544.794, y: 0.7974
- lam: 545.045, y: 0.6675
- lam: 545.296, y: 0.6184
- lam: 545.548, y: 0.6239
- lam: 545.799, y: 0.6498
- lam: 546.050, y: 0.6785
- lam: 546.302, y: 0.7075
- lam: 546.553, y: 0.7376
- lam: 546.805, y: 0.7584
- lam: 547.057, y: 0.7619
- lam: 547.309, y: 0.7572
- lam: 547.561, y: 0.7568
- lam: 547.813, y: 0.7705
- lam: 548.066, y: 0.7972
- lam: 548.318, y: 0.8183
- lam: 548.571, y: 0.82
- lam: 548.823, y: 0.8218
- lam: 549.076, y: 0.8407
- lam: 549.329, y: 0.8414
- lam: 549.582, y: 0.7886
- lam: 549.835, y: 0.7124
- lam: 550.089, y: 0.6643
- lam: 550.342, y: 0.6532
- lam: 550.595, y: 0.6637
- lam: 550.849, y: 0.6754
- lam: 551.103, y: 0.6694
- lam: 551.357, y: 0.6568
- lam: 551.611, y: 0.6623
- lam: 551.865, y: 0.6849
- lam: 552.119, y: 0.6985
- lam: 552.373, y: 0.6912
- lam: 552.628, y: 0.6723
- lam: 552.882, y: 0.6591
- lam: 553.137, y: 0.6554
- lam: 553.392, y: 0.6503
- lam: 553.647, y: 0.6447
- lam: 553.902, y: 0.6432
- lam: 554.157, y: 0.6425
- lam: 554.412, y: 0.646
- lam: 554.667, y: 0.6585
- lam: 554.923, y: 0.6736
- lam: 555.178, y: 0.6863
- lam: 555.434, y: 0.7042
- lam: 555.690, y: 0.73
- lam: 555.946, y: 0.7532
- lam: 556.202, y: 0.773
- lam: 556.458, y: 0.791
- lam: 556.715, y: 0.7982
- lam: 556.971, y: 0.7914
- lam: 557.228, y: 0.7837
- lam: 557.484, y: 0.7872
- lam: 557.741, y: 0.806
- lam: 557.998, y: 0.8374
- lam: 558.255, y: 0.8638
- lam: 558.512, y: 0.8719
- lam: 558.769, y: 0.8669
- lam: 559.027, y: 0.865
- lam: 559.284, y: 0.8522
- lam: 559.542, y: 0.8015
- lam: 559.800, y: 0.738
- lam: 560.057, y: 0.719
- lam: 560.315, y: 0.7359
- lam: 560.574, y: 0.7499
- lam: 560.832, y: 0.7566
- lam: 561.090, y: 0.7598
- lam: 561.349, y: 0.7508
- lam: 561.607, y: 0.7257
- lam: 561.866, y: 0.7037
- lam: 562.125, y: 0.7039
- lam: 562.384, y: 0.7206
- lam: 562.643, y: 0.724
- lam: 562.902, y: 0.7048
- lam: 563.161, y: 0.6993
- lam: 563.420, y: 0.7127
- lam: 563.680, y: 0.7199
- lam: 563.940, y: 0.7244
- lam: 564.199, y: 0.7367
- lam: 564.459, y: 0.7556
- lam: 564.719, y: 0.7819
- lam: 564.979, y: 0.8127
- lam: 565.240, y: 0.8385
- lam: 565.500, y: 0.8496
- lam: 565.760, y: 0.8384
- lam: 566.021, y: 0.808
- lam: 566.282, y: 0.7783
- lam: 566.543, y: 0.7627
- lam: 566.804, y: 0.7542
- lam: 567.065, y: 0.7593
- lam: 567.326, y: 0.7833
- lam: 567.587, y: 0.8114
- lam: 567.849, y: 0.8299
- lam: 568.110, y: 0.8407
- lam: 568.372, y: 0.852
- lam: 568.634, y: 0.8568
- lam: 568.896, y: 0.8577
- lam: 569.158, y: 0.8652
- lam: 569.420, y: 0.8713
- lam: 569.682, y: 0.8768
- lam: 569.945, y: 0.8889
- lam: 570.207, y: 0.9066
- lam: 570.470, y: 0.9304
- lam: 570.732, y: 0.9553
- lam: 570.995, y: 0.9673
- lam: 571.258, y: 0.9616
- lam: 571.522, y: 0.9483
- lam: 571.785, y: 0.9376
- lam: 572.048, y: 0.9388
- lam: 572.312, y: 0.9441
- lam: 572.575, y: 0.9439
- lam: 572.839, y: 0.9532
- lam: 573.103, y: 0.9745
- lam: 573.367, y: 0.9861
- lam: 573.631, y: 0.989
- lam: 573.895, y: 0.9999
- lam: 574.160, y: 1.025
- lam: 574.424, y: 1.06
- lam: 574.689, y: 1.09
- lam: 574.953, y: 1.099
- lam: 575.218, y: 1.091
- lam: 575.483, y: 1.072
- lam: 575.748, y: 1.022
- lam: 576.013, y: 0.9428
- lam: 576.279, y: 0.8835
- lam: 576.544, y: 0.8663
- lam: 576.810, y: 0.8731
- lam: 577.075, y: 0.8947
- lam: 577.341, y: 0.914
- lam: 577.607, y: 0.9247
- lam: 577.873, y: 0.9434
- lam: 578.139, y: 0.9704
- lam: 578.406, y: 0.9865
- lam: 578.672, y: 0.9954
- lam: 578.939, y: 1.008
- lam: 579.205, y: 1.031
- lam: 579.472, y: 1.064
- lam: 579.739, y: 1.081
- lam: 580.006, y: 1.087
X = 0.11 mag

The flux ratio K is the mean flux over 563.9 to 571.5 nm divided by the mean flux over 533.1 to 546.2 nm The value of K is 0.9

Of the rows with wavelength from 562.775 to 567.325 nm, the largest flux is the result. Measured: 0.8496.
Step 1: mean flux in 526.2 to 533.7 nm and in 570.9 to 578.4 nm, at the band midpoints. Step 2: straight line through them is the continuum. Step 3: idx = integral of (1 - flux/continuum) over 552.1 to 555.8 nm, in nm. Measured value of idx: 0.97 nm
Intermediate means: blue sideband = 0.828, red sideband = 0.972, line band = 0.669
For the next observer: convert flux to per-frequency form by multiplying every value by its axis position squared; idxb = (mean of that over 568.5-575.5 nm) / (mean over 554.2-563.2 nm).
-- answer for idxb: 1.33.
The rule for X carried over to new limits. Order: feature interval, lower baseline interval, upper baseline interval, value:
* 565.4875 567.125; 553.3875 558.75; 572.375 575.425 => 0.14 mag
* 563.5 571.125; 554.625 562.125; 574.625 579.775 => 0.06 mag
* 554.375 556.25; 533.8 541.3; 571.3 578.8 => 0.34 mag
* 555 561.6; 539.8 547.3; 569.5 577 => 0.19 mag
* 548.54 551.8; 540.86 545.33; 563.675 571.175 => 0.27 mag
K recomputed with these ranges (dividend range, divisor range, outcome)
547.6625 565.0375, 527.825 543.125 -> 0.80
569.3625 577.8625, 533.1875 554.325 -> 1.13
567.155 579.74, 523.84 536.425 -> 1.14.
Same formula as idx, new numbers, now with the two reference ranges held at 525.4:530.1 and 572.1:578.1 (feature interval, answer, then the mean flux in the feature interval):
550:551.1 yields 0.271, 0.665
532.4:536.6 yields -0.319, 0.883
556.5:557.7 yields 0.153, 0.791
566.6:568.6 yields 0.300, 0.805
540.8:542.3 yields -0.272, 1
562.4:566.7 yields 0.789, 0.764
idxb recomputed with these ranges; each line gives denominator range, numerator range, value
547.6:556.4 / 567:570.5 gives 1.27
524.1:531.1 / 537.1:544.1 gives 1.31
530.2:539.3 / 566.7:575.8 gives 1.18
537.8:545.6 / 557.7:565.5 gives 0.86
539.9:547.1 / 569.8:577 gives 1.20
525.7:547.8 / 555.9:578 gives 1.08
